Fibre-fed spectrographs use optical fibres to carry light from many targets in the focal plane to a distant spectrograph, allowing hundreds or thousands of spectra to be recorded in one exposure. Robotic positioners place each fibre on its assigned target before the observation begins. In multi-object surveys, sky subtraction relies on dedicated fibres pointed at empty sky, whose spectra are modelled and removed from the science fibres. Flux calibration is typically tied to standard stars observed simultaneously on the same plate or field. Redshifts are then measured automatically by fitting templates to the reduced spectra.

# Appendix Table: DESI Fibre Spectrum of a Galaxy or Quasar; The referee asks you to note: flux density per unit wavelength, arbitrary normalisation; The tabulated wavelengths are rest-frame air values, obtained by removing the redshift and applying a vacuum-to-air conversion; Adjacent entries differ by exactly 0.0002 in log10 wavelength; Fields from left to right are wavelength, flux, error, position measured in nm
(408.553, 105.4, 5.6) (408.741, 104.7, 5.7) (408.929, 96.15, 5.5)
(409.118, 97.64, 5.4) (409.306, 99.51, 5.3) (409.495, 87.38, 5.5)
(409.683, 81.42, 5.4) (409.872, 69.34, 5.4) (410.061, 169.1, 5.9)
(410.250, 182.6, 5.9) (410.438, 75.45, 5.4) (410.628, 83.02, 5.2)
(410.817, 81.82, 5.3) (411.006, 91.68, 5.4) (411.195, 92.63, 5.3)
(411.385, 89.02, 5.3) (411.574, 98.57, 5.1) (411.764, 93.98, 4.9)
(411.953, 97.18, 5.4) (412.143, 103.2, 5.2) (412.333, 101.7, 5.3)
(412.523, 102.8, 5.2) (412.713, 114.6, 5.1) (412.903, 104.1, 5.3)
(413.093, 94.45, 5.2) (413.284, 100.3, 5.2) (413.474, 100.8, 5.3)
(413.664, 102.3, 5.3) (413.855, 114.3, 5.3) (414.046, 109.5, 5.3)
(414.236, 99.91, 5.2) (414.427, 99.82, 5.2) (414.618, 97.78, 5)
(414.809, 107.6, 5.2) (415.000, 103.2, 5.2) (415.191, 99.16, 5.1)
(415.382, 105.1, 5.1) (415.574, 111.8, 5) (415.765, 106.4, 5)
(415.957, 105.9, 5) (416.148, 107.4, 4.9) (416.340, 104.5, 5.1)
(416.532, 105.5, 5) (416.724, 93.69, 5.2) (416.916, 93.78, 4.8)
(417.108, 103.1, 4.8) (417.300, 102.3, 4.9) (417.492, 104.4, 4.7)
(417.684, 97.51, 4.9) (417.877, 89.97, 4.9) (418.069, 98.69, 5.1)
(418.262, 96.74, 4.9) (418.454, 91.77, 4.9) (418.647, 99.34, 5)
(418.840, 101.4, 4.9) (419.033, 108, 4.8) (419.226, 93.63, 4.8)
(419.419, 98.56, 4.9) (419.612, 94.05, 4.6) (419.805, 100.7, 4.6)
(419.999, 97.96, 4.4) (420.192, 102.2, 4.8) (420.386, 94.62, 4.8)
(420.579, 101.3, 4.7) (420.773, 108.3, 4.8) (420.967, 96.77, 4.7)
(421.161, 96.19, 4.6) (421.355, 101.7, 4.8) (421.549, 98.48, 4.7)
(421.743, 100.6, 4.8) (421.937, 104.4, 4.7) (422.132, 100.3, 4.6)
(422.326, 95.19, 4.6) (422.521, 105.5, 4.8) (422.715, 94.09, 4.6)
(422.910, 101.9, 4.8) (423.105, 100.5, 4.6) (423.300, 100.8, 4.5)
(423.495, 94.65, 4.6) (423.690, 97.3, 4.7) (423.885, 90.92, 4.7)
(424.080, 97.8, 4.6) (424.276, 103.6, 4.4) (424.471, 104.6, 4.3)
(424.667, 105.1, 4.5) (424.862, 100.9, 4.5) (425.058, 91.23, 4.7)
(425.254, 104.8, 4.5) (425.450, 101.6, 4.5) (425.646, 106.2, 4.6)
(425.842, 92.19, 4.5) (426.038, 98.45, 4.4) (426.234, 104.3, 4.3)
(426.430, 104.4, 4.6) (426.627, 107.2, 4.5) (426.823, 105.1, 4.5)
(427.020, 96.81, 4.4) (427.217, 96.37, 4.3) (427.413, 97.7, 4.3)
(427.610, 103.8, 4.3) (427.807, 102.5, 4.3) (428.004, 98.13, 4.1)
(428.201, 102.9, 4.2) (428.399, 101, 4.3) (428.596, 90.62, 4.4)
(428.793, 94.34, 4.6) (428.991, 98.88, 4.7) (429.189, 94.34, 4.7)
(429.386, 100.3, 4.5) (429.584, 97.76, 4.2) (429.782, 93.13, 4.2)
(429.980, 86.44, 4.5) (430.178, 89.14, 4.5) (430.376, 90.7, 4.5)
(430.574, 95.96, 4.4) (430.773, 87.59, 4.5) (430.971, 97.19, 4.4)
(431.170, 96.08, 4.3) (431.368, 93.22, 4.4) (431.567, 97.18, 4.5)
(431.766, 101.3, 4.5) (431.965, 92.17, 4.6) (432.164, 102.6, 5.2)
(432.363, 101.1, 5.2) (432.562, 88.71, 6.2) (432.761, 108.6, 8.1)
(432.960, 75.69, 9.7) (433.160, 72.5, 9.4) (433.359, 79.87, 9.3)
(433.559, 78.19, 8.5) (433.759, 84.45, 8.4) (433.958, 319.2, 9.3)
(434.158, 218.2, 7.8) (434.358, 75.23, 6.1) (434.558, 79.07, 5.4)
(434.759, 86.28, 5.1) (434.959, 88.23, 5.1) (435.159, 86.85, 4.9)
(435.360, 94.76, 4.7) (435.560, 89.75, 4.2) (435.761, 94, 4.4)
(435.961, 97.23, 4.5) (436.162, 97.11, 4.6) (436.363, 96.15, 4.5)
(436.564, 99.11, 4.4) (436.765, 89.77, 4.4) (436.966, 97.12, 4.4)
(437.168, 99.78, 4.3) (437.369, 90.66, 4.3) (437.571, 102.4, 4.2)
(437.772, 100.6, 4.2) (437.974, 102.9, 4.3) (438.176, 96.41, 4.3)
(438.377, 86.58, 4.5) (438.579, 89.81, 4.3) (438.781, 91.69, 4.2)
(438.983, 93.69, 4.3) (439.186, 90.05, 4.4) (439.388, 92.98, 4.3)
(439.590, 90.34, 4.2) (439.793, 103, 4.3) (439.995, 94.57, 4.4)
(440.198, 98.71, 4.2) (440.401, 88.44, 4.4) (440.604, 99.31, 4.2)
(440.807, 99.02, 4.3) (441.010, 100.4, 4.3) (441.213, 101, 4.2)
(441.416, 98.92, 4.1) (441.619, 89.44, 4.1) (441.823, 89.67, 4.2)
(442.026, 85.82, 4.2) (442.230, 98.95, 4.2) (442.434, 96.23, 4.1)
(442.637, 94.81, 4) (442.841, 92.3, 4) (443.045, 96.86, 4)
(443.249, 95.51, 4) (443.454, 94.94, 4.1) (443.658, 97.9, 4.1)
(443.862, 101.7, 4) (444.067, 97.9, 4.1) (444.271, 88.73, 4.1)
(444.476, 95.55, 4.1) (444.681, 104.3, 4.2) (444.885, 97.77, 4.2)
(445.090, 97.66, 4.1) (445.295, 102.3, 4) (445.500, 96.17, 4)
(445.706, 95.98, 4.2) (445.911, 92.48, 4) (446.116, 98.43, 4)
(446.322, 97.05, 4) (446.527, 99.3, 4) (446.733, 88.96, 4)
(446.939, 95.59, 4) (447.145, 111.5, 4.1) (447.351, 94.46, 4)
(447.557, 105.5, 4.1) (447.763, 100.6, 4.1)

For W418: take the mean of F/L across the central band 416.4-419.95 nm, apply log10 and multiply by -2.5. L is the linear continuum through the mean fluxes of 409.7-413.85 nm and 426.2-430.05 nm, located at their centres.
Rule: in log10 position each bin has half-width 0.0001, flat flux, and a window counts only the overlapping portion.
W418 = 0.025 mag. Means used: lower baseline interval 102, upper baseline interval 98.8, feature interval 98.6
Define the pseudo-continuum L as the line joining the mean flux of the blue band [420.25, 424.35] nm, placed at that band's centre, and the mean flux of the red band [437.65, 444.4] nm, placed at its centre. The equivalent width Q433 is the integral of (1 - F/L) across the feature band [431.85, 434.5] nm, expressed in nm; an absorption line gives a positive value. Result -0.48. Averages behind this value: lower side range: 99.3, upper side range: 95.2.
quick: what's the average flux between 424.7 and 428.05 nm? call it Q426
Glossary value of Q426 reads 101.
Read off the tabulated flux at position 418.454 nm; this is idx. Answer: 91.77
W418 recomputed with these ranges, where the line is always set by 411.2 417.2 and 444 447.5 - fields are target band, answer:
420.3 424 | 0.02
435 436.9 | 0.06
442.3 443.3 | 0.03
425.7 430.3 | 0.02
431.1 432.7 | 0.03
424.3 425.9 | -0.01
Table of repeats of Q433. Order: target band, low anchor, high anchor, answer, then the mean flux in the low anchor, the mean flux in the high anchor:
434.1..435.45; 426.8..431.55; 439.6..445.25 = -0.062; 96.1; 96.2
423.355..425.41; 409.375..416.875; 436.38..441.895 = 0.002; 102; 95.5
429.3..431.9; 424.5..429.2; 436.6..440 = 0.110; 100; 94.9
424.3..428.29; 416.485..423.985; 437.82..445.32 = -0.136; 98.9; 95.5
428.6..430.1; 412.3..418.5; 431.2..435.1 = 0.161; 102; 107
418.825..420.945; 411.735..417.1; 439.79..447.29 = 0.039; 103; 96.6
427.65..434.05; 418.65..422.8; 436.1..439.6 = -0.219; 99.7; 94.9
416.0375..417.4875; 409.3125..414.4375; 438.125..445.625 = -0.017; 102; 95.4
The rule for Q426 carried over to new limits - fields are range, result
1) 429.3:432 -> 94.1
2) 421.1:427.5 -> 100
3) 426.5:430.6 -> 97.4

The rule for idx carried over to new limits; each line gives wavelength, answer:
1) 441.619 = 89.44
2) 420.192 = 102.2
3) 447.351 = 94.46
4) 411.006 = 91.68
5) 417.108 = 103.1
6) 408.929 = 96.15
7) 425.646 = 106.2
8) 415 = 103.2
